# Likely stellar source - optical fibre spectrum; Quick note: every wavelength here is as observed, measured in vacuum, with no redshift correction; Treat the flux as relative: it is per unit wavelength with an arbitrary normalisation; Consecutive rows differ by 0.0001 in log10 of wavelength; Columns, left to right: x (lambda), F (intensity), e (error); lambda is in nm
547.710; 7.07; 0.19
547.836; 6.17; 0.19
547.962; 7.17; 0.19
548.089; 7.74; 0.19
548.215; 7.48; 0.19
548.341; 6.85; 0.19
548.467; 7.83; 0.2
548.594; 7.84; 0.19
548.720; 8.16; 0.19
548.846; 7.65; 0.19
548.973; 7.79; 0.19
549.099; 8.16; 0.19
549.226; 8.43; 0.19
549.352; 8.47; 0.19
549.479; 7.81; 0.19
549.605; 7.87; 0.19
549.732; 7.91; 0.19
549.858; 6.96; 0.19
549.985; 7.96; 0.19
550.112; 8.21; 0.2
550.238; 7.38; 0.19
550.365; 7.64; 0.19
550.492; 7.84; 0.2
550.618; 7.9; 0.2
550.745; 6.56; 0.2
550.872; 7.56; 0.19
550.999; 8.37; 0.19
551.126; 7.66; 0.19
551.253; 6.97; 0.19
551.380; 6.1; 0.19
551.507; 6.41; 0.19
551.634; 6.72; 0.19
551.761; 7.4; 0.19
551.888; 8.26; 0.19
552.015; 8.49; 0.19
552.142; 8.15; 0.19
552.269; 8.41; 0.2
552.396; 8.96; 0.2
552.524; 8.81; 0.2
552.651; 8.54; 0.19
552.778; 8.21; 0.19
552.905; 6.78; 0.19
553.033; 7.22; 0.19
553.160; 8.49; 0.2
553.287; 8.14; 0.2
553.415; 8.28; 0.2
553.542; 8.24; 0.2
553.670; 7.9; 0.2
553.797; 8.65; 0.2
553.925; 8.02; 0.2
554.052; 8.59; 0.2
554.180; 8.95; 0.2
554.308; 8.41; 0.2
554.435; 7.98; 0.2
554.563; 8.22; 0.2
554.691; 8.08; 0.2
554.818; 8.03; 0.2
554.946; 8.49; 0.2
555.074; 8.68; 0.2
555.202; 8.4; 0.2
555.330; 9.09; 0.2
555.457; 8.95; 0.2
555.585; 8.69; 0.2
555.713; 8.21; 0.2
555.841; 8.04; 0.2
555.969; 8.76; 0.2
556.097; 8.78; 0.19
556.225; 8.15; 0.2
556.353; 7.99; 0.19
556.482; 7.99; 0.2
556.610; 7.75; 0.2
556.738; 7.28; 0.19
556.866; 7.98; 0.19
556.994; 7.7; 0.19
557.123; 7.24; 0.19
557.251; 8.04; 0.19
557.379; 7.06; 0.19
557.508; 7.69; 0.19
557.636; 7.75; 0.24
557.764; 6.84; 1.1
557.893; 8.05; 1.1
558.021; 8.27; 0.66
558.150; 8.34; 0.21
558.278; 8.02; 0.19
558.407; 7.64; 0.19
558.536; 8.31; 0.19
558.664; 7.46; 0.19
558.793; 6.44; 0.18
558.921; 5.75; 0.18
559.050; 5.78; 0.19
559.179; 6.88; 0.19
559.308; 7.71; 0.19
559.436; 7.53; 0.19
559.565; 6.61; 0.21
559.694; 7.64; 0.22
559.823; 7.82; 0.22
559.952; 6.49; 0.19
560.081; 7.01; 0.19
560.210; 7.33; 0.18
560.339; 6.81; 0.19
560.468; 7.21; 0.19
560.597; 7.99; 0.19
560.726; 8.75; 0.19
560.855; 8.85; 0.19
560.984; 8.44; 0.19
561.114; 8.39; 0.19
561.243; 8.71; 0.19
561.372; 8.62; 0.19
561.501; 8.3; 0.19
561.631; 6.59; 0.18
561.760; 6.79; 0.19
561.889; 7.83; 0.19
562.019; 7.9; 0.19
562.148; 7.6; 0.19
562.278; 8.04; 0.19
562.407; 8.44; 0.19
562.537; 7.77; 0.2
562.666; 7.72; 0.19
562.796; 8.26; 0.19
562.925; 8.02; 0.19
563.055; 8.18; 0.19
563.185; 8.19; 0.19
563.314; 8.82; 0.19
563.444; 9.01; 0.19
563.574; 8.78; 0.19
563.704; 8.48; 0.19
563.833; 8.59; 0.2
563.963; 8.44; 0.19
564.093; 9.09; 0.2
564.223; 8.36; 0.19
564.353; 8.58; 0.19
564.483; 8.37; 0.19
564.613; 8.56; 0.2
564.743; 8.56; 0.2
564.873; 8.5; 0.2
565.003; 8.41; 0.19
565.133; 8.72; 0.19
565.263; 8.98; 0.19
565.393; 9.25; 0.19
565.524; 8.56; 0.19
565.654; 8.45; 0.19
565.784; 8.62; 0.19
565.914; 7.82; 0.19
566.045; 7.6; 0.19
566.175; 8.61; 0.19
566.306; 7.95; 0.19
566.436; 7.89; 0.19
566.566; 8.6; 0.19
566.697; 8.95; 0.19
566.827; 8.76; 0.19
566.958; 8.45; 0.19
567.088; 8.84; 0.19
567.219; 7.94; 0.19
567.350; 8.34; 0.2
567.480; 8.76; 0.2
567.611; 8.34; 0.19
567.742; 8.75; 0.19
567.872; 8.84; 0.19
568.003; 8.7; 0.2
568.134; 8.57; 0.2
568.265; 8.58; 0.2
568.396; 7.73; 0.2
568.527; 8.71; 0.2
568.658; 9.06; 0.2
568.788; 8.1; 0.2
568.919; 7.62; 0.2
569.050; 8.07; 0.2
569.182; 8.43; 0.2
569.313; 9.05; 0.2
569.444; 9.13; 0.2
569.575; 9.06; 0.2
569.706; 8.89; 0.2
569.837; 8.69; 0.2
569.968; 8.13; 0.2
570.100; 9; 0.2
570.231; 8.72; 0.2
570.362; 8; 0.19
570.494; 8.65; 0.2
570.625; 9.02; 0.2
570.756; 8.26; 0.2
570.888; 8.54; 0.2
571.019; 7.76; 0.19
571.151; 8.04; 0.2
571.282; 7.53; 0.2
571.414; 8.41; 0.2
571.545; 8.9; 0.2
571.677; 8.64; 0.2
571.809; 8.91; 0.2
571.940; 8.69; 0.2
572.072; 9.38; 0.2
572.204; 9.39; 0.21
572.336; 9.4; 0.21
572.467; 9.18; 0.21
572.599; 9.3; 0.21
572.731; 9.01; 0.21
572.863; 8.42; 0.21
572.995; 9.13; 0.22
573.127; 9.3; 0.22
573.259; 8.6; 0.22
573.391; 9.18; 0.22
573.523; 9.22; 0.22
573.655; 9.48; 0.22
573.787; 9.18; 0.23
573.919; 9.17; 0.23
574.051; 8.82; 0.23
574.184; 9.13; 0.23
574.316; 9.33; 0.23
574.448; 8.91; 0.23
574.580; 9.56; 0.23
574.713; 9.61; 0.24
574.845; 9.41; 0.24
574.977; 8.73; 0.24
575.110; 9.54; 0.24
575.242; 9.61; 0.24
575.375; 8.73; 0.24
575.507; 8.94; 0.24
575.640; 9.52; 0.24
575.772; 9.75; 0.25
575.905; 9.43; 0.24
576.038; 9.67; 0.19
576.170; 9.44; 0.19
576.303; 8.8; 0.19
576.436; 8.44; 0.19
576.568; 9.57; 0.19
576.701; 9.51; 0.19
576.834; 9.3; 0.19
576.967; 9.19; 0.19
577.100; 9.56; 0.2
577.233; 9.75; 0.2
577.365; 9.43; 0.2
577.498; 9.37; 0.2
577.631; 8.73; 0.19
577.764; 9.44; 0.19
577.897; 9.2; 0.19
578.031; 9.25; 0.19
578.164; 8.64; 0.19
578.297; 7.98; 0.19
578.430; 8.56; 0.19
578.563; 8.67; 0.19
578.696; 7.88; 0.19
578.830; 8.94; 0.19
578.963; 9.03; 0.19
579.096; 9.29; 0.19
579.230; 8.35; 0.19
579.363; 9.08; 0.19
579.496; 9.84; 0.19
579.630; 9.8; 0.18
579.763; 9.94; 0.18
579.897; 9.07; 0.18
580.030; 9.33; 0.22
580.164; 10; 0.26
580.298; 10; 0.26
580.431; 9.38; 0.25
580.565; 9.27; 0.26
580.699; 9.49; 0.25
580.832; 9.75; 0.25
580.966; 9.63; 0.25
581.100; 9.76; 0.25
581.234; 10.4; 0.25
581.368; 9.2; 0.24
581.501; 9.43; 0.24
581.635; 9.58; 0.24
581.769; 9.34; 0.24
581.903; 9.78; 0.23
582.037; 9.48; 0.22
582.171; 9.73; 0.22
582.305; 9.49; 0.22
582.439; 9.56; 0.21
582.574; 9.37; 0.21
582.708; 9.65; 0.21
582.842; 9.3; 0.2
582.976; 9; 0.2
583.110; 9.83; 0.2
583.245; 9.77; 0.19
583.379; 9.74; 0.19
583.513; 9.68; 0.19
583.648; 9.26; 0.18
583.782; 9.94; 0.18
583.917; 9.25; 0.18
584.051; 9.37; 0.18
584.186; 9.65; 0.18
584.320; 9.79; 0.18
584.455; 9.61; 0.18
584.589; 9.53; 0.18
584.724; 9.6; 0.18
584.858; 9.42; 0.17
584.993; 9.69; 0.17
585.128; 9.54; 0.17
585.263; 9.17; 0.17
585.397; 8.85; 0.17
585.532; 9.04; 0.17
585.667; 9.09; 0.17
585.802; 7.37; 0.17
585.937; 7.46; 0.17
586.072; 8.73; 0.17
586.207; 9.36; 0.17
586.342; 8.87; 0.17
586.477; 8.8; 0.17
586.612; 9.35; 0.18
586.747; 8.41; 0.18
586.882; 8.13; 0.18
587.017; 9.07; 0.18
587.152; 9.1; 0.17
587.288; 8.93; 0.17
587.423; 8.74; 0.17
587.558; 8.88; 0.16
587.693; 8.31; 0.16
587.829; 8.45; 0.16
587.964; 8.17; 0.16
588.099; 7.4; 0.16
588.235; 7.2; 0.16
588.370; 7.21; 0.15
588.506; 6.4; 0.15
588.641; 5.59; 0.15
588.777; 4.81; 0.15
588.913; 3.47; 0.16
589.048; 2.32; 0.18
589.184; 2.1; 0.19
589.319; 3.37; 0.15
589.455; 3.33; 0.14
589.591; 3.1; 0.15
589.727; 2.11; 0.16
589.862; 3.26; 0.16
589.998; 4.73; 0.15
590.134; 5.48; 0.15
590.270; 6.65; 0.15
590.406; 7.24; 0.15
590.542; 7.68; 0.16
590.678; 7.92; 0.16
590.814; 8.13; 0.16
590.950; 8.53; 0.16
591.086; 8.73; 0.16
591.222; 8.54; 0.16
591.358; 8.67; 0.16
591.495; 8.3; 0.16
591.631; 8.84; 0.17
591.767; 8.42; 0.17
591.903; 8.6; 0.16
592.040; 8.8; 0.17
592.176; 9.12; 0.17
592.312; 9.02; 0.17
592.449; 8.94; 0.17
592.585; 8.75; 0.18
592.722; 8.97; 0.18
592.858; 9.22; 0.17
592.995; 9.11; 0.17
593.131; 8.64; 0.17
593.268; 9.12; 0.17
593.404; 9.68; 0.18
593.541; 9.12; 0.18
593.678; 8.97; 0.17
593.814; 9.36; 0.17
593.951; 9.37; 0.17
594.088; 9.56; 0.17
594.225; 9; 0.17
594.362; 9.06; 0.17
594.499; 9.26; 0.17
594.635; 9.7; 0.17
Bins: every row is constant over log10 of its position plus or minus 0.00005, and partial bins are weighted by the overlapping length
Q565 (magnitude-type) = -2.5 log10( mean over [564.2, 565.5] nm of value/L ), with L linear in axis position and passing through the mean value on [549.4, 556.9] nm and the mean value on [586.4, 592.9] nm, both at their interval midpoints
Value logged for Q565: -0.12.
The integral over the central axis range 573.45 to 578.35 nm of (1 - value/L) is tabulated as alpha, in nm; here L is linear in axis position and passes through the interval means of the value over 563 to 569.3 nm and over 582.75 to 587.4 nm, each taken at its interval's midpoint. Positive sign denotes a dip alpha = -0.22 nm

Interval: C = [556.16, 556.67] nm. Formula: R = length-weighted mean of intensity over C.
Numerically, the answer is 7.96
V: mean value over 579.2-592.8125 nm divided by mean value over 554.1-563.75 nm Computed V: 1.1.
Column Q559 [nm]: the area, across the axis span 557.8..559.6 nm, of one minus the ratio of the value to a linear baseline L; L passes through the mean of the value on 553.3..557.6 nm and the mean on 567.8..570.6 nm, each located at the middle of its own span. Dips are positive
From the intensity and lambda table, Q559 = 0.20 nm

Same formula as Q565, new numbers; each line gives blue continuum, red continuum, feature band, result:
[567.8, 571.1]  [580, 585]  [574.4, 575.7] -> -0.033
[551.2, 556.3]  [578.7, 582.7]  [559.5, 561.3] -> 0.102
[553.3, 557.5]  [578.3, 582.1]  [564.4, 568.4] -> 0.027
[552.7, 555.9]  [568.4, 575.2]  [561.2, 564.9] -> 0.040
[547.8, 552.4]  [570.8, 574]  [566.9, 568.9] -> 0.015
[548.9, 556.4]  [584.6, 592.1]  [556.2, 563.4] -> 0.030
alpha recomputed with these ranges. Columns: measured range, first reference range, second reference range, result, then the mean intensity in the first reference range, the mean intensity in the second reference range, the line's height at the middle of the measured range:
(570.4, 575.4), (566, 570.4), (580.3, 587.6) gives -0.12 nm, 8.5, 9.3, 8.74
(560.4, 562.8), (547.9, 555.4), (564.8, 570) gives 0.08 nm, 7.92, 8.51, 8.3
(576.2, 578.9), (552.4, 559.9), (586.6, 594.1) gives -0.49 nm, 7.92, 7.46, 7.64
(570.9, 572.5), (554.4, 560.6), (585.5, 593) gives -0.23 nm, 7.73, 7.38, 7.57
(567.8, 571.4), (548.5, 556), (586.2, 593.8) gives -0.33 nm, 8.01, 7.47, 7.76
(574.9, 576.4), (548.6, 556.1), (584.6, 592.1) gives -0.32 nm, 8.02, 7.42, 7.63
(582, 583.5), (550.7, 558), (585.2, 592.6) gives -0.42 nm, 7.99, 7.35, 7.47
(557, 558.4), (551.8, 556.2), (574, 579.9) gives 0.12 nm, 8.34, 9.17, 8.48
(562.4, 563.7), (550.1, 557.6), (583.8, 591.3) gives -0.08 nm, 7.99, 7.52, 7.86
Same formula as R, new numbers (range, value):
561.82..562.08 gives 7.84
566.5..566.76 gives 8.77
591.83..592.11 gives 8.7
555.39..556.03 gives 8.54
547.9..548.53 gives 7.41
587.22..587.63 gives 8.85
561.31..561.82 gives 7.58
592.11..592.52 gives 9.03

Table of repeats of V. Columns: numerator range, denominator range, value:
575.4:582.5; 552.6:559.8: 1.18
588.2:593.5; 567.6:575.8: 0.79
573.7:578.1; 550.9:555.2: 1.16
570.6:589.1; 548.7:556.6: 1.11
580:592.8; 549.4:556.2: 1.03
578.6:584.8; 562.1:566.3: 1.13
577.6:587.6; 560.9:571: 1.10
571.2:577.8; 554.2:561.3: 1.17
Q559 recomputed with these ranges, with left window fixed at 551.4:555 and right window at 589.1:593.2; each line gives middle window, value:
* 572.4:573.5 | -0.21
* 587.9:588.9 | 0.10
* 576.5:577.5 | -0.27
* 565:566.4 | -0.12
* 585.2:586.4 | -0.23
